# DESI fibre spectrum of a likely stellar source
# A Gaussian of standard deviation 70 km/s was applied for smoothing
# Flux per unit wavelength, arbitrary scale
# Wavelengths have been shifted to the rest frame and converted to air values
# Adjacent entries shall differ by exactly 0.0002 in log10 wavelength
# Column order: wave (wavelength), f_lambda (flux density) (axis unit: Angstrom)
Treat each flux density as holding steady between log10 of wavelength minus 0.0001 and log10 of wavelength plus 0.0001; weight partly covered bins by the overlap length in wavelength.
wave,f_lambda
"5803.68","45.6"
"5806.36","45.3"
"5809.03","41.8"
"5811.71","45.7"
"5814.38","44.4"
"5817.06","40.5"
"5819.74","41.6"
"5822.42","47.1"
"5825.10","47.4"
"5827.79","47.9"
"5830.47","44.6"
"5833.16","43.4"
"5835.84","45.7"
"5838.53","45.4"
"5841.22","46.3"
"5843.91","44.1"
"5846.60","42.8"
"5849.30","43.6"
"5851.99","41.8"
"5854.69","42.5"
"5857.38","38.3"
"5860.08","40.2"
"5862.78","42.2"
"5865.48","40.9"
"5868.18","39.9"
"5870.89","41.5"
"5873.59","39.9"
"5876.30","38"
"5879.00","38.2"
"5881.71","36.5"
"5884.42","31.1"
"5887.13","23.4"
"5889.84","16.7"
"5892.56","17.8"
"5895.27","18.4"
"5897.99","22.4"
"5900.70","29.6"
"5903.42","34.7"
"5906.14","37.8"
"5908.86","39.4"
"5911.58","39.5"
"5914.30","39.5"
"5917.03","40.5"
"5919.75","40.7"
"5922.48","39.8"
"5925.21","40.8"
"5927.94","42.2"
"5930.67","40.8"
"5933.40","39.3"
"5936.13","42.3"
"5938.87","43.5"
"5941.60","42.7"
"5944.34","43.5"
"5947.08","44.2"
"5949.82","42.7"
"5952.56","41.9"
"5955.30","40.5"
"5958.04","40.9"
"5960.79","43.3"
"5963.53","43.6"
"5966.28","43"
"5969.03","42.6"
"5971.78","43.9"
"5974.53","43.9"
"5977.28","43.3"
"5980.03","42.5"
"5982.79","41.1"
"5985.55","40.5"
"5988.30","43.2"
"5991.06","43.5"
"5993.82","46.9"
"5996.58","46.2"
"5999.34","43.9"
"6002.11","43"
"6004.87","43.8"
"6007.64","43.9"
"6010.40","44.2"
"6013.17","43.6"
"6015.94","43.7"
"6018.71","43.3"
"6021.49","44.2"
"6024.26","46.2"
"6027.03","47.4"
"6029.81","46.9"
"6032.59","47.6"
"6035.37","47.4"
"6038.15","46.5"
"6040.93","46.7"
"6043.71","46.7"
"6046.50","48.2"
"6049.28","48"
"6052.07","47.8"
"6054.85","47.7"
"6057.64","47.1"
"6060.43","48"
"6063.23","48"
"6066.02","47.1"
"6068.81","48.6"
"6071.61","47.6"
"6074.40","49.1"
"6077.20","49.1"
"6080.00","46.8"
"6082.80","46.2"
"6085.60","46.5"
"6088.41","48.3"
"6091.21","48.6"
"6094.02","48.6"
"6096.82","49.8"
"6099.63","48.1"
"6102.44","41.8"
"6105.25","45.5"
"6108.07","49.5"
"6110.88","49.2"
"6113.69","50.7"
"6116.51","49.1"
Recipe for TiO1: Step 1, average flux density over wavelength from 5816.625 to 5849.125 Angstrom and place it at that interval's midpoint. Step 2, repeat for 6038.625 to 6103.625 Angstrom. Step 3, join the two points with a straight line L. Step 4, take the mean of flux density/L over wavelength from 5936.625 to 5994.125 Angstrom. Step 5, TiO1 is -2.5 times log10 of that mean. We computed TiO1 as 0.086 mag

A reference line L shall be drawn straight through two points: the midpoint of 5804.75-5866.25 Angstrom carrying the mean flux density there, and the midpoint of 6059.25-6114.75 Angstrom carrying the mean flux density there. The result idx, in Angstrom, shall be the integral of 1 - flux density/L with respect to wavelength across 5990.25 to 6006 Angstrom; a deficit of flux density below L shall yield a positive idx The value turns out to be 0.6 Angstrom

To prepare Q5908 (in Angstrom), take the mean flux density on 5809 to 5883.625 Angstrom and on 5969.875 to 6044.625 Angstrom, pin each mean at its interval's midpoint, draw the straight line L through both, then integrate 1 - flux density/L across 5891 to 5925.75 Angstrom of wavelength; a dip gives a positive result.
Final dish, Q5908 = 7.75 Angstrom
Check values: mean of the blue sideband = 42.5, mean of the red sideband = 44.6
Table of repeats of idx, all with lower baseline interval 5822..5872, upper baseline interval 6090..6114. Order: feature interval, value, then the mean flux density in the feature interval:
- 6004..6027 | 1.0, 44.3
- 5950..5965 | 1.1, 42.1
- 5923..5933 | 0.9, 41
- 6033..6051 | -0.2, 47.3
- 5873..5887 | 2.7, 35.4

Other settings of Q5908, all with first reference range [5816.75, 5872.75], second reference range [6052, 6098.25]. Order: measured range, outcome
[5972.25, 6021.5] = 2.94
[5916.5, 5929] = 1.13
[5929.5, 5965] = 2.41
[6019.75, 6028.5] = 0.20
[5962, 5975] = 0.68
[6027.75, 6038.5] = -0.02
